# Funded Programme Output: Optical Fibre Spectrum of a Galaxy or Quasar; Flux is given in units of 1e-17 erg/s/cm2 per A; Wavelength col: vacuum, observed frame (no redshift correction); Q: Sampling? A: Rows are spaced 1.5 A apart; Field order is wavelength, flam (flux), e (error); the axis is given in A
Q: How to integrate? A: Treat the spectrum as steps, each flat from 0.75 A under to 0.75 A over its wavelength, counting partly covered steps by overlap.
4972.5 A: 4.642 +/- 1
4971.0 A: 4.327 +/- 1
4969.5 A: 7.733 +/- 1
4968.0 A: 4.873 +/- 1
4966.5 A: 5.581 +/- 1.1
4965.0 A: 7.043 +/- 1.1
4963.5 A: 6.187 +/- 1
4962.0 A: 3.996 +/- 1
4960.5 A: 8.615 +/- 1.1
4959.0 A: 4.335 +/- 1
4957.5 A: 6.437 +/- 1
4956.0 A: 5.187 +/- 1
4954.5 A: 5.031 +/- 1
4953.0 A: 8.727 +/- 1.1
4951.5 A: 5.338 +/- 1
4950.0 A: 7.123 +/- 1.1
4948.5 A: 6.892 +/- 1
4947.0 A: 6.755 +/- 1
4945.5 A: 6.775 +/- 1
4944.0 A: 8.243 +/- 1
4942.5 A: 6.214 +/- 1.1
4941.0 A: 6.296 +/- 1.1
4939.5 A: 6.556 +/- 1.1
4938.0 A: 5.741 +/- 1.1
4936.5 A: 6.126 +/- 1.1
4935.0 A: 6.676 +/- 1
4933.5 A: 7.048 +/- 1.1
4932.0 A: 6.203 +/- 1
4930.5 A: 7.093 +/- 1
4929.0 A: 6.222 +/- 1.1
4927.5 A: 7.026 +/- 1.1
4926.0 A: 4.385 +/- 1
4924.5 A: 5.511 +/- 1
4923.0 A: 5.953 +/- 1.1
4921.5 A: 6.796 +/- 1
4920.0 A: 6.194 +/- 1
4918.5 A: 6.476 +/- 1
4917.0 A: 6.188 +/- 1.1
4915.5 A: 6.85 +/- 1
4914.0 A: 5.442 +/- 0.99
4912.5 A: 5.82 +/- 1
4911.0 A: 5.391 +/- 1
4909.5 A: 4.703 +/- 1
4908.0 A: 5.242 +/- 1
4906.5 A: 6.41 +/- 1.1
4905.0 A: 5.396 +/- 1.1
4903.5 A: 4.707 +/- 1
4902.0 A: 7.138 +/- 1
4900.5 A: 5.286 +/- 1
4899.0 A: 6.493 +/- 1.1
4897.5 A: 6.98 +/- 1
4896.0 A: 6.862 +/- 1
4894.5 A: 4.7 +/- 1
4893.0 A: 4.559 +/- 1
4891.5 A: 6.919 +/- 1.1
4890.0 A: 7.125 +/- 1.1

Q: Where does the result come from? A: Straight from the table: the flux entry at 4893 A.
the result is 4.559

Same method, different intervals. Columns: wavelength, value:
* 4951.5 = 5.338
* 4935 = 6.676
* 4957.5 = 6.437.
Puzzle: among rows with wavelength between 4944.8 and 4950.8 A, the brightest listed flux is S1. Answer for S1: 7.123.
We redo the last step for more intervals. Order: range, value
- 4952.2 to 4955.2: 8.727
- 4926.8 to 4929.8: 7.026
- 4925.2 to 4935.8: 7.093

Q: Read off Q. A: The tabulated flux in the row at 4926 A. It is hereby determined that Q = 4.385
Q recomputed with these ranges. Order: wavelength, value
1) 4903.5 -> 4.707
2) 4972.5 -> 4.642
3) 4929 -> 6.222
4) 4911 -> 5.391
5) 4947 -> 6.755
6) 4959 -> 4.335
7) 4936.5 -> 6.126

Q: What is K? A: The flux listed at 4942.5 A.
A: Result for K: 6.214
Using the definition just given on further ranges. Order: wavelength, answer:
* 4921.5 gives 6.796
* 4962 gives 3.996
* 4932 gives 6.203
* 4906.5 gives 6.41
